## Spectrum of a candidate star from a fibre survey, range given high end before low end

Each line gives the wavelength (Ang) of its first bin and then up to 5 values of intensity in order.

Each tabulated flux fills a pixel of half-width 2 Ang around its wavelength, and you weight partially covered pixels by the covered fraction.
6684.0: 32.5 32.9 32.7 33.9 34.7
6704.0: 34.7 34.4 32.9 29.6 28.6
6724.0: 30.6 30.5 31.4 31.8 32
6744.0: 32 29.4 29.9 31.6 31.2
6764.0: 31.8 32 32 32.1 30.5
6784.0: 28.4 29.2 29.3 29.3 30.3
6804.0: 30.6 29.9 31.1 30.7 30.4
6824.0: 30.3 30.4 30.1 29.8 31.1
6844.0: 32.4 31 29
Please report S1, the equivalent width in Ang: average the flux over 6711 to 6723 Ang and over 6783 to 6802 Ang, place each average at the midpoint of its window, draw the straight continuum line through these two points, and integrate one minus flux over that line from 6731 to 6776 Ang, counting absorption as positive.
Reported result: -2.5 Ang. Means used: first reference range 30.2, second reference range 29.3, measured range 31.4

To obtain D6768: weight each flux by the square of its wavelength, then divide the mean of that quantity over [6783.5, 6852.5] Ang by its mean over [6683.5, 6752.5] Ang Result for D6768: 0.98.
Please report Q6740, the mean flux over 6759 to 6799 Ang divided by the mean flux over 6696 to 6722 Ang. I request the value 0.94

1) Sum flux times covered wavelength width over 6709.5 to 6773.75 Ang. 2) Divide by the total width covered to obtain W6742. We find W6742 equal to 31.1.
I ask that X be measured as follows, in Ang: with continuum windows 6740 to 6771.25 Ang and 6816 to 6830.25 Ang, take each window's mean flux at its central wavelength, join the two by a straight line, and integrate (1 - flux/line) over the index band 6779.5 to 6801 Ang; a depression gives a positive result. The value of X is 1.0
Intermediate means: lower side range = 31.2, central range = 29.4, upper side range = 30.4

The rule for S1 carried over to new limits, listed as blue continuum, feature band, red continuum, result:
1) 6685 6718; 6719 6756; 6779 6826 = 1.5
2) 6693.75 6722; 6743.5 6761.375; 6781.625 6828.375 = 0.4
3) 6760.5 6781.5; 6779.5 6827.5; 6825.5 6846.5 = 1.9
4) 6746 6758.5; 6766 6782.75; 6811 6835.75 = -0.6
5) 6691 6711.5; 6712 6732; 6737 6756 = 1.4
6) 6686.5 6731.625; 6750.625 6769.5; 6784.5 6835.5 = -0.1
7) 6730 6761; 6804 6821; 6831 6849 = 0.2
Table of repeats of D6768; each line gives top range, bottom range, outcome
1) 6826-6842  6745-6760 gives 1.02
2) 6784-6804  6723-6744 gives 0.96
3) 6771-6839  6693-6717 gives 0.93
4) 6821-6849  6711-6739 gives 1.03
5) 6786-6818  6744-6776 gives 0.97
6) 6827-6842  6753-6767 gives 0.99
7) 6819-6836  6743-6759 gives 1.01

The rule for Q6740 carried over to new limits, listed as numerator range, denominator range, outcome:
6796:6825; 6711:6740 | 0.99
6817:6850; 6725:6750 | 0.98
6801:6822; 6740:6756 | 0.99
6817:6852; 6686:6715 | 0.91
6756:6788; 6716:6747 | 1.01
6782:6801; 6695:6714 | 0.86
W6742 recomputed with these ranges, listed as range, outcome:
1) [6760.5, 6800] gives 30.5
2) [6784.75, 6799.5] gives 29.3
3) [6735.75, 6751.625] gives 31.1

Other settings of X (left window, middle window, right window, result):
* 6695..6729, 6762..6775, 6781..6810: -0.6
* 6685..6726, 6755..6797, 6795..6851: 0.9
